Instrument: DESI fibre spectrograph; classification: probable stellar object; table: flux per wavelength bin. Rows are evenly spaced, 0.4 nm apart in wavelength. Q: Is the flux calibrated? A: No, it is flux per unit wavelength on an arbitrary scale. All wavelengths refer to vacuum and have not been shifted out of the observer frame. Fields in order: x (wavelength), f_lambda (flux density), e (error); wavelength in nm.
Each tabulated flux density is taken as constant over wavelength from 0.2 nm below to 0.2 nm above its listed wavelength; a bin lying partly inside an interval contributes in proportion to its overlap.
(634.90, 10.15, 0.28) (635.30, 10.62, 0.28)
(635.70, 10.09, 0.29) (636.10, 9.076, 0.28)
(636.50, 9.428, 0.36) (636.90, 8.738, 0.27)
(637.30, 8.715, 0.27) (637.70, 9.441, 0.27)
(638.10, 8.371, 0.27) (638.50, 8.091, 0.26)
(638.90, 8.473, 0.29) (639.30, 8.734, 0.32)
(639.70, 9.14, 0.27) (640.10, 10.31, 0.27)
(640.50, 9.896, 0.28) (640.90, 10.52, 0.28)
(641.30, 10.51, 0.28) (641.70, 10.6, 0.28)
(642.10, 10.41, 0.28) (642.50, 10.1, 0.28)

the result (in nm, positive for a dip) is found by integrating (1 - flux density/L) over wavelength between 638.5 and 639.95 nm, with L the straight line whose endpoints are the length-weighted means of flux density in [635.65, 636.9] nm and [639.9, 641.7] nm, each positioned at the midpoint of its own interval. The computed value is 0.18 nm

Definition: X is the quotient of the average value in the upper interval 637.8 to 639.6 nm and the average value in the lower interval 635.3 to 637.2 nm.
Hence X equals 0.9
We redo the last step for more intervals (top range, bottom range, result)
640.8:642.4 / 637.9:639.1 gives 1.26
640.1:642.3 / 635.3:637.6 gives 1.11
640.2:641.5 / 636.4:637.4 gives 1.15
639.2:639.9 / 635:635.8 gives 0.87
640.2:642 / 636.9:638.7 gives 1.20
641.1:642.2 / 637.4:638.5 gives 1.20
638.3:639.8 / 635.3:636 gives 0.85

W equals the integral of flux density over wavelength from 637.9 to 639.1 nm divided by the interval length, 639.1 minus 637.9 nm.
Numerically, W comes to 8.31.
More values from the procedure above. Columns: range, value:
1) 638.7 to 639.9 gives 8.78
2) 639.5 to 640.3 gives 9.73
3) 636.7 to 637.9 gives 8.96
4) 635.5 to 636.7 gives 9.53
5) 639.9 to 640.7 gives 10.1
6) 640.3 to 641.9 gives 10.4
